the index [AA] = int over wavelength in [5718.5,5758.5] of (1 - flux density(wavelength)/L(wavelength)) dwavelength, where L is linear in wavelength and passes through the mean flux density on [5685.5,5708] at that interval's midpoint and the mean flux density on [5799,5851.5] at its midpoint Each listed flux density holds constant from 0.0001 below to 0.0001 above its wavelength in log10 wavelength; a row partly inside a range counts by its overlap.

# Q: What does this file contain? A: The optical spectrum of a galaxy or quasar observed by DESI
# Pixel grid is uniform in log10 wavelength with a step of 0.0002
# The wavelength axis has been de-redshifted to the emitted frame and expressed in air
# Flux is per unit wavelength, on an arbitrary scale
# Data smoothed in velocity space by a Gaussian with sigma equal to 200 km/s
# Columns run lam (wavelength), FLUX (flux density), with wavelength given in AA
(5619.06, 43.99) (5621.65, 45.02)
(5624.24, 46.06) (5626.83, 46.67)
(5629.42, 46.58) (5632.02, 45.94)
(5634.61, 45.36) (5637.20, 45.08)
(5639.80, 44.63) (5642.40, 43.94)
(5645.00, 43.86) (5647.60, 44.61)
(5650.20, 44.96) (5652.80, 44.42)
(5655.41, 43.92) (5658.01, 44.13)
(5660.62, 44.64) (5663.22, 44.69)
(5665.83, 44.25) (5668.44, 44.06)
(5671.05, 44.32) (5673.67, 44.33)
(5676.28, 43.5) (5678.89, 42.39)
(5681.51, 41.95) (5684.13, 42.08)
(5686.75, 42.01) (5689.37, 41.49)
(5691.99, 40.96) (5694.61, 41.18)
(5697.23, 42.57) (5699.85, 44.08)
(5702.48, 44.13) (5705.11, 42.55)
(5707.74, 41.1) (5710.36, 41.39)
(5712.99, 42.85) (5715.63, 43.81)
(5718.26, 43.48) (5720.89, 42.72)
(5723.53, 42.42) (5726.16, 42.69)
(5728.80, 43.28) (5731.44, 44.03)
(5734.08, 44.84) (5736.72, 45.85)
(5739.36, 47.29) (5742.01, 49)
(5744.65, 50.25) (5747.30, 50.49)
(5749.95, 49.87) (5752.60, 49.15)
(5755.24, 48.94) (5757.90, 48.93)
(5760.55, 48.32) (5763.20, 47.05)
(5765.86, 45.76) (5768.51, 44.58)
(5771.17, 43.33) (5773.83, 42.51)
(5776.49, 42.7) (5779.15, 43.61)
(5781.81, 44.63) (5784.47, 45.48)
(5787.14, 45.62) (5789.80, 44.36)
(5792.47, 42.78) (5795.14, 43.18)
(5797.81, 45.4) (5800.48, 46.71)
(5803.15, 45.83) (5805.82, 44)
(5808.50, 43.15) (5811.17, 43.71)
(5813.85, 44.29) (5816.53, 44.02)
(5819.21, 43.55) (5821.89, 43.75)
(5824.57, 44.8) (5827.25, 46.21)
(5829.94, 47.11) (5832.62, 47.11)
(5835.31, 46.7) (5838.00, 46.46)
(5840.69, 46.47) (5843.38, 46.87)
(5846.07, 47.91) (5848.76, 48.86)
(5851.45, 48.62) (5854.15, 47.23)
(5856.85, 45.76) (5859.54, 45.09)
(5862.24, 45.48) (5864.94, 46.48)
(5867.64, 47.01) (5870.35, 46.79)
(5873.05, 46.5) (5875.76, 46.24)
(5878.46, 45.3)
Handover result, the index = -2.9 AA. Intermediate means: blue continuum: 42.3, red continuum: 45.7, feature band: 46.5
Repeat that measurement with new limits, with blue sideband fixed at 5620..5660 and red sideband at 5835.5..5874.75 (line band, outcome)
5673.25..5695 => 1.5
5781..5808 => 0.9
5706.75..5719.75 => 0.9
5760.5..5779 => 0.6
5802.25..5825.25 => 1.2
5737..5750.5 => -0.9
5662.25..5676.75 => 0.3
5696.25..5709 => 0.7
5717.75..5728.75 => 0.7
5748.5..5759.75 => -0.8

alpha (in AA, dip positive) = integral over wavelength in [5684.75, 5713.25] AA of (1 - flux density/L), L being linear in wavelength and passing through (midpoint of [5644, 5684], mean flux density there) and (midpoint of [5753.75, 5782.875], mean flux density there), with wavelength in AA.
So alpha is 1.5 AA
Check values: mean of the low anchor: 43.9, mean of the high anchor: 45.5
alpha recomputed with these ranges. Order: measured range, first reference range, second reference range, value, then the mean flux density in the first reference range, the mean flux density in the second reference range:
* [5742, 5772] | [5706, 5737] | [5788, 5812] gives -2.96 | 43.1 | 44.4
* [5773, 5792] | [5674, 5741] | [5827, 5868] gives 0.41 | 43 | 46.9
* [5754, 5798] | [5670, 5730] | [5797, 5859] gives -0.56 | 42.7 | 45.9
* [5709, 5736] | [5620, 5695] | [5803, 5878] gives 0.92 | 44.1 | 45.9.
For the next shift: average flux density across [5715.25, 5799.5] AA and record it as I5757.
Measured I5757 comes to 45.5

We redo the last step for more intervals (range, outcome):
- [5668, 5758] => 44.3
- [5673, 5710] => 42.4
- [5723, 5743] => 45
